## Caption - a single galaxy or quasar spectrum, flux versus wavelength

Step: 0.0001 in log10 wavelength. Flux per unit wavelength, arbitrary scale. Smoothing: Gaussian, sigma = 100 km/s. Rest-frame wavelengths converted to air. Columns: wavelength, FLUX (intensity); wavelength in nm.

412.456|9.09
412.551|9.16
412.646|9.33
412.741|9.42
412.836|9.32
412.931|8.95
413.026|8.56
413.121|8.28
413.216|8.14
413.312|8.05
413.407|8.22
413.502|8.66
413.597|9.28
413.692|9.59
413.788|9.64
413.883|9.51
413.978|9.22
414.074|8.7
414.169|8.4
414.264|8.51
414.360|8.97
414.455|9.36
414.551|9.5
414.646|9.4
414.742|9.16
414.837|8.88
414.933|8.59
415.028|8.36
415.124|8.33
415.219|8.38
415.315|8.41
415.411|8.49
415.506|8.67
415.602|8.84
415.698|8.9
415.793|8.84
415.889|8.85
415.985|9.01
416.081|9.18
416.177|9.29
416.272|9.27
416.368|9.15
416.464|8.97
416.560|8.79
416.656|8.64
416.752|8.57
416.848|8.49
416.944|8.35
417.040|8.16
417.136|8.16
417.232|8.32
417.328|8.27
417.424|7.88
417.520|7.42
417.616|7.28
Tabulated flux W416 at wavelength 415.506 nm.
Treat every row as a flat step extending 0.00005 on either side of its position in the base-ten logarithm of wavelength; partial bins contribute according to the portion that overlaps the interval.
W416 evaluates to 8.67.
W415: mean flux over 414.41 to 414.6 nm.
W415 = 9.43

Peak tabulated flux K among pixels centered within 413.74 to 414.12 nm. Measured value 9.64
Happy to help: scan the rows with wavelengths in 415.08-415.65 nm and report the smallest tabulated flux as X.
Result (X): 8.33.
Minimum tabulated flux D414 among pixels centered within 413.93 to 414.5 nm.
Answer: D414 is 8.4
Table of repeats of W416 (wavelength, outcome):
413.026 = 8.56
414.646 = 9.4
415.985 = 9.01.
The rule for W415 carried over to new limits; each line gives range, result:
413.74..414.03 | 9.43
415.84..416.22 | 9.06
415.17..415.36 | 8.4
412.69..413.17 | 8.92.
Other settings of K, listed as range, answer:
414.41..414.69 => 9.5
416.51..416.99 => 8.79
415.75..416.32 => 9.29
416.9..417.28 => 8.35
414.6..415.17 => 9.4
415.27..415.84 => 8.9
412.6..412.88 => 9.42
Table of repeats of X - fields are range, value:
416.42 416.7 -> 8.64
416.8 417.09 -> 8.16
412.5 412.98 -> 8.95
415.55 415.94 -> 8.84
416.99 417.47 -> 7.88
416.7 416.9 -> 8.49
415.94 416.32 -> 9.01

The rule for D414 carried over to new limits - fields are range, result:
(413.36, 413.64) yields 8.22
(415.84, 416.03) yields 8.85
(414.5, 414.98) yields 8.59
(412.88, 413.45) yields 8.05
